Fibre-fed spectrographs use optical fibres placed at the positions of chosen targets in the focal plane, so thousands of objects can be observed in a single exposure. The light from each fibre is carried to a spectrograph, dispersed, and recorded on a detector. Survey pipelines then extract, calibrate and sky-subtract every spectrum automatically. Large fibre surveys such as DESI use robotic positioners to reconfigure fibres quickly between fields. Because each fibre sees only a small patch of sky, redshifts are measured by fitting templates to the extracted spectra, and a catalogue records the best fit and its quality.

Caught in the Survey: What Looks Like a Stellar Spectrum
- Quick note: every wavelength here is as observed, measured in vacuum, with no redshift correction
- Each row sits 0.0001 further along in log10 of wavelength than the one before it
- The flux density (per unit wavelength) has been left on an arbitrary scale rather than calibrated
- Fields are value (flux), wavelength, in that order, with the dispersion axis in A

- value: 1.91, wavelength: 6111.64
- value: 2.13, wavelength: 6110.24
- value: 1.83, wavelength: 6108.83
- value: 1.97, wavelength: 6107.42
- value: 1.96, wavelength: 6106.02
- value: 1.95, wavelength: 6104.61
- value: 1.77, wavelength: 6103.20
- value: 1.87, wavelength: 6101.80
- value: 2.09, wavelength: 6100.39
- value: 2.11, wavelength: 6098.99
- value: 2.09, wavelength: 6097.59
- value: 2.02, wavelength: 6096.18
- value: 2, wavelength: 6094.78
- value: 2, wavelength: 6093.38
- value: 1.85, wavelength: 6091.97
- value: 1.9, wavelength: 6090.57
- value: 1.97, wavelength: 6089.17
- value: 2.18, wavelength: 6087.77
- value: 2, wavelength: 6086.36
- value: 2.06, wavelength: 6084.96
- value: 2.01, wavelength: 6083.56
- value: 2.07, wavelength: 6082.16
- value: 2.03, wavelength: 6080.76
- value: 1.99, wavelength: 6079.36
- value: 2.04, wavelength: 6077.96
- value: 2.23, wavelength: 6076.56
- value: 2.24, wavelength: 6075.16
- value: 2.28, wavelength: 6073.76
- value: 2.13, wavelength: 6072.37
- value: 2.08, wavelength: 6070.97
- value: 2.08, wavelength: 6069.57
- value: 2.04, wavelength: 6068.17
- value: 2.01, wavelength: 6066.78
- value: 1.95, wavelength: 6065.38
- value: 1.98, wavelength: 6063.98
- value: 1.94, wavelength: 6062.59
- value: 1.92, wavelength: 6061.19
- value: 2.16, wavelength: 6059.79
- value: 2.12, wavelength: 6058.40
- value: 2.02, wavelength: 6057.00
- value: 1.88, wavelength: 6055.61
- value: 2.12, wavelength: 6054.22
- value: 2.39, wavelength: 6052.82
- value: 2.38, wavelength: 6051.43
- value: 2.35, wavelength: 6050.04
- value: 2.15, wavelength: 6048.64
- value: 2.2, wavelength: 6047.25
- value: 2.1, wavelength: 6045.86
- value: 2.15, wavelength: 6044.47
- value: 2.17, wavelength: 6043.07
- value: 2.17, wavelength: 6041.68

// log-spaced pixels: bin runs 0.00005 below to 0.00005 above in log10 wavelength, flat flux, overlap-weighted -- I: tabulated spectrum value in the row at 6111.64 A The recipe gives 1.91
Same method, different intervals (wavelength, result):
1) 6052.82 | 2.39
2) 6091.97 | 1.85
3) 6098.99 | 2.11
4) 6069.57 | 2.08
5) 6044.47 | 2.15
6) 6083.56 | 2.01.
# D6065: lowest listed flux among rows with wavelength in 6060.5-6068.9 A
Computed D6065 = 1.92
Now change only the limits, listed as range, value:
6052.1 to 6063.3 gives 1.88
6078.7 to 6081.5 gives 1.99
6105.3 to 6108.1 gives 1.96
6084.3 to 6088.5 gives 2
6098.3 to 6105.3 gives 1.77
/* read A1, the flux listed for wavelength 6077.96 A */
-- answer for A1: 2.04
